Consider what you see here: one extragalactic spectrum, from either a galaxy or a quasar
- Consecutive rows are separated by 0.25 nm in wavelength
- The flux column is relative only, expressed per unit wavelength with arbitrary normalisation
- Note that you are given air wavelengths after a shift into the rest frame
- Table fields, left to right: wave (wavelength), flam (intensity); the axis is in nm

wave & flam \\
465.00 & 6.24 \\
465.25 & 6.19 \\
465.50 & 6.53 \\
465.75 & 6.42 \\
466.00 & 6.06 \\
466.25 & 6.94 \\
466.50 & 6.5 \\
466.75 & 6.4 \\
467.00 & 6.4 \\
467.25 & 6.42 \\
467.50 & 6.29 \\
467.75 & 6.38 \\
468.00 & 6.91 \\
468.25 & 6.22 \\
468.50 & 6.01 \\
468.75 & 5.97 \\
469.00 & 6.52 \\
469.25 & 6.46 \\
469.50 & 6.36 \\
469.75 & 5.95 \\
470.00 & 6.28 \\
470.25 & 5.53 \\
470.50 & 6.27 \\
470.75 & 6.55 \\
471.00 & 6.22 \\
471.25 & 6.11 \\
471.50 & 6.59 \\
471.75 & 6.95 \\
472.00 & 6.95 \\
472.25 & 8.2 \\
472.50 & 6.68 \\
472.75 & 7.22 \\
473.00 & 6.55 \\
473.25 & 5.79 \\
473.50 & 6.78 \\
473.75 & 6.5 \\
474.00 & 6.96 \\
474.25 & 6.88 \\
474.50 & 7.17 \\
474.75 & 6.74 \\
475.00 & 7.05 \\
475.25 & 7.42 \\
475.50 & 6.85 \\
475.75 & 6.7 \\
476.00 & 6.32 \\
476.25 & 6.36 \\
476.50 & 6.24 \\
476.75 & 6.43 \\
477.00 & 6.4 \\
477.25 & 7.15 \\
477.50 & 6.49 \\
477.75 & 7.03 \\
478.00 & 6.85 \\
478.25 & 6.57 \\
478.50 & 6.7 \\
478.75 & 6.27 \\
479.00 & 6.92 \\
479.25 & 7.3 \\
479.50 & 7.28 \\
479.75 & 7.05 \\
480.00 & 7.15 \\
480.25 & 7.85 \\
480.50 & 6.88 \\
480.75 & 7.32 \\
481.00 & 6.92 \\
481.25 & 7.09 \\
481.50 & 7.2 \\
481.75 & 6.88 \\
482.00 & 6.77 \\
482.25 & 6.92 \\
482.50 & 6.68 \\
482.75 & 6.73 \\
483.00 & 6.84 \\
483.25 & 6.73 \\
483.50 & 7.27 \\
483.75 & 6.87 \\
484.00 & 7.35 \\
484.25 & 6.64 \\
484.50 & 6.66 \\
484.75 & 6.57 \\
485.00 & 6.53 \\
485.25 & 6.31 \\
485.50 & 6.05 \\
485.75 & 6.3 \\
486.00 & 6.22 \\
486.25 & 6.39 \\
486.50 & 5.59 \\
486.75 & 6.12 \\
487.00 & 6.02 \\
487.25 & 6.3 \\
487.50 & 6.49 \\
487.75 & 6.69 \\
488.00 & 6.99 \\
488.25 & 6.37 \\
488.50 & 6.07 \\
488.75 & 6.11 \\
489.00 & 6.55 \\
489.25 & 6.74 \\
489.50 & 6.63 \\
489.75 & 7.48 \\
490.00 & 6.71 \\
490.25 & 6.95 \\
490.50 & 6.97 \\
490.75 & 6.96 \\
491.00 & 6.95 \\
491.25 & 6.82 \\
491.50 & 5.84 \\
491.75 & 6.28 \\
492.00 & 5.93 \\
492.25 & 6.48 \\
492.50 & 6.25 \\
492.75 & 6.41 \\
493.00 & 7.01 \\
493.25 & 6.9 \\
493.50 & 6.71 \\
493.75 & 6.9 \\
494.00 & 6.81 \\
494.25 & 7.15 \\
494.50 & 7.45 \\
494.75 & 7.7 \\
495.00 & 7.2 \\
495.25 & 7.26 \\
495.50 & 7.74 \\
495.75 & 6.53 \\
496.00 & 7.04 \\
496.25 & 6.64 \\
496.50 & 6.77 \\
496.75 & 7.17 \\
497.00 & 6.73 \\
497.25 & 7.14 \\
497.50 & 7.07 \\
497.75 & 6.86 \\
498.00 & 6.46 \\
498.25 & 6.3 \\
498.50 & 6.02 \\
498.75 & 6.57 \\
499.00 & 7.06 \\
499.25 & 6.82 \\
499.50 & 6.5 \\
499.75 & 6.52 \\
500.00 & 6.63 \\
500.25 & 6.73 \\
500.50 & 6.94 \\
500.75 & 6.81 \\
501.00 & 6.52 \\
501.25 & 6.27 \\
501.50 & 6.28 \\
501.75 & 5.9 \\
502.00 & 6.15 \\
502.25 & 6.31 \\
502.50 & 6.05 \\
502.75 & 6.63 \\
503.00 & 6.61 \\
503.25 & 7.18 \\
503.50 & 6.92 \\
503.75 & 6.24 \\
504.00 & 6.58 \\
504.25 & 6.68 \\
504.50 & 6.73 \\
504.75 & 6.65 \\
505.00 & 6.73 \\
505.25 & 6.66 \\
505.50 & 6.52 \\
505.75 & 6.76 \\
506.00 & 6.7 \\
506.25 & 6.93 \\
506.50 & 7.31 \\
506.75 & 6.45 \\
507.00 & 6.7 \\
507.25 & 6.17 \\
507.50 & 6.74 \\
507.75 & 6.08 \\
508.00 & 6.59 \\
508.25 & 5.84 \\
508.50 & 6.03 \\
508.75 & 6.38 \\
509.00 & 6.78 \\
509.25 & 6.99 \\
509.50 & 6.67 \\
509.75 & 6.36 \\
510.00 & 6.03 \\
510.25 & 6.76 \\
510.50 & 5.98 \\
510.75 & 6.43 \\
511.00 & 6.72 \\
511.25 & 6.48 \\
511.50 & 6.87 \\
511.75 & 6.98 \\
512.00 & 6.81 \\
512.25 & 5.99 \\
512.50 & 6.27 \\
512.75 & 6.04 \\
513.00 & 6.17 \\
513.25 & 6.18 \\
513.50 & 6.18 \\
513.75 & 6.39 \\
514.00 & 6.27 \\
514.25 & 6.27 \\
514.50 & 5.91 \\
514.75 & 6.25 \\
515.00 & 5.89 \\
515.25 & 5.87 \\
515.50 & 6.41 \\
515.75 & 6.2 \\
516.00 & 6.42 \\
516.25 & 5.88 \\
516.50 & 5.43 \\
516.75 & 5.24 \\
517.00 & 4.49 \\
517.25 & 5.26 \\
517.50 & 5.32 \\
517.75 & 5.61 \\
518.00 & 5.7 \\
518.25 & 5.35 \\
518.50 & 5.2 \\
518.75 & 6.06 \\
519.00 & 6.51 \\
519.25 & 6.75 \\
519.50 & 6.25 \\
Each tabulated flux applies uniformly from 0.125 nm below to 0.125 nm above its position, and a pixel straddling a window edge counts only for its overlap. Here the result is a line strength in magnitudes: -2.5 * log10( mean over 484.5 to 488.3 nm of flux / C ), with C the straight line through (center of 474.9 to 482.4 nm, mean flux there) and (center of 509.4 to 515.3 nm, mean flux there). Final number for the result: 0.07 mag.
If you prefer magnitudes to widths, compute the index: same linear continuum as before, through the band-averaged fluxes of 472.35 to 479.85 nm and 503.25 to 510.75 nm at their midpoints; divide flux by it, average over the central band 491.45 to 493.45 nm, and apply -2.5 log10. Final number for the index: 0.04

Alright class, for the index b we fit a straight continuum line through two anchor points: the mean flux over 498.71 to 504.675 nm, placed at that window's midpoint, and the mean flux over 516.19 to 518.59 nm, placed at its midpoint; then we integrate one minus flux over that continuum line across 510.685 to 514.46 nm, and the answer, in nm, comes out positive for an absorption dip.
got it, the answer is -0.447 nm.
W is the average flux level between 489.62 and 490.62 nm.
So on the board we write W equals 7.03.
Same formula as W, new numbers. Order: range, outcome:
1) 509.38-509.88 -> 6.51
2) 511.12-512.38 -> 6.62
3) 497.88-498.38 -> 6.38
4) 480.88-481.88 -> 7.02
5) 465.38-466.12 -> 6.34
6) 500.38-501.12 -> 6.76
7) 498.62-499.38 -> 6.81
